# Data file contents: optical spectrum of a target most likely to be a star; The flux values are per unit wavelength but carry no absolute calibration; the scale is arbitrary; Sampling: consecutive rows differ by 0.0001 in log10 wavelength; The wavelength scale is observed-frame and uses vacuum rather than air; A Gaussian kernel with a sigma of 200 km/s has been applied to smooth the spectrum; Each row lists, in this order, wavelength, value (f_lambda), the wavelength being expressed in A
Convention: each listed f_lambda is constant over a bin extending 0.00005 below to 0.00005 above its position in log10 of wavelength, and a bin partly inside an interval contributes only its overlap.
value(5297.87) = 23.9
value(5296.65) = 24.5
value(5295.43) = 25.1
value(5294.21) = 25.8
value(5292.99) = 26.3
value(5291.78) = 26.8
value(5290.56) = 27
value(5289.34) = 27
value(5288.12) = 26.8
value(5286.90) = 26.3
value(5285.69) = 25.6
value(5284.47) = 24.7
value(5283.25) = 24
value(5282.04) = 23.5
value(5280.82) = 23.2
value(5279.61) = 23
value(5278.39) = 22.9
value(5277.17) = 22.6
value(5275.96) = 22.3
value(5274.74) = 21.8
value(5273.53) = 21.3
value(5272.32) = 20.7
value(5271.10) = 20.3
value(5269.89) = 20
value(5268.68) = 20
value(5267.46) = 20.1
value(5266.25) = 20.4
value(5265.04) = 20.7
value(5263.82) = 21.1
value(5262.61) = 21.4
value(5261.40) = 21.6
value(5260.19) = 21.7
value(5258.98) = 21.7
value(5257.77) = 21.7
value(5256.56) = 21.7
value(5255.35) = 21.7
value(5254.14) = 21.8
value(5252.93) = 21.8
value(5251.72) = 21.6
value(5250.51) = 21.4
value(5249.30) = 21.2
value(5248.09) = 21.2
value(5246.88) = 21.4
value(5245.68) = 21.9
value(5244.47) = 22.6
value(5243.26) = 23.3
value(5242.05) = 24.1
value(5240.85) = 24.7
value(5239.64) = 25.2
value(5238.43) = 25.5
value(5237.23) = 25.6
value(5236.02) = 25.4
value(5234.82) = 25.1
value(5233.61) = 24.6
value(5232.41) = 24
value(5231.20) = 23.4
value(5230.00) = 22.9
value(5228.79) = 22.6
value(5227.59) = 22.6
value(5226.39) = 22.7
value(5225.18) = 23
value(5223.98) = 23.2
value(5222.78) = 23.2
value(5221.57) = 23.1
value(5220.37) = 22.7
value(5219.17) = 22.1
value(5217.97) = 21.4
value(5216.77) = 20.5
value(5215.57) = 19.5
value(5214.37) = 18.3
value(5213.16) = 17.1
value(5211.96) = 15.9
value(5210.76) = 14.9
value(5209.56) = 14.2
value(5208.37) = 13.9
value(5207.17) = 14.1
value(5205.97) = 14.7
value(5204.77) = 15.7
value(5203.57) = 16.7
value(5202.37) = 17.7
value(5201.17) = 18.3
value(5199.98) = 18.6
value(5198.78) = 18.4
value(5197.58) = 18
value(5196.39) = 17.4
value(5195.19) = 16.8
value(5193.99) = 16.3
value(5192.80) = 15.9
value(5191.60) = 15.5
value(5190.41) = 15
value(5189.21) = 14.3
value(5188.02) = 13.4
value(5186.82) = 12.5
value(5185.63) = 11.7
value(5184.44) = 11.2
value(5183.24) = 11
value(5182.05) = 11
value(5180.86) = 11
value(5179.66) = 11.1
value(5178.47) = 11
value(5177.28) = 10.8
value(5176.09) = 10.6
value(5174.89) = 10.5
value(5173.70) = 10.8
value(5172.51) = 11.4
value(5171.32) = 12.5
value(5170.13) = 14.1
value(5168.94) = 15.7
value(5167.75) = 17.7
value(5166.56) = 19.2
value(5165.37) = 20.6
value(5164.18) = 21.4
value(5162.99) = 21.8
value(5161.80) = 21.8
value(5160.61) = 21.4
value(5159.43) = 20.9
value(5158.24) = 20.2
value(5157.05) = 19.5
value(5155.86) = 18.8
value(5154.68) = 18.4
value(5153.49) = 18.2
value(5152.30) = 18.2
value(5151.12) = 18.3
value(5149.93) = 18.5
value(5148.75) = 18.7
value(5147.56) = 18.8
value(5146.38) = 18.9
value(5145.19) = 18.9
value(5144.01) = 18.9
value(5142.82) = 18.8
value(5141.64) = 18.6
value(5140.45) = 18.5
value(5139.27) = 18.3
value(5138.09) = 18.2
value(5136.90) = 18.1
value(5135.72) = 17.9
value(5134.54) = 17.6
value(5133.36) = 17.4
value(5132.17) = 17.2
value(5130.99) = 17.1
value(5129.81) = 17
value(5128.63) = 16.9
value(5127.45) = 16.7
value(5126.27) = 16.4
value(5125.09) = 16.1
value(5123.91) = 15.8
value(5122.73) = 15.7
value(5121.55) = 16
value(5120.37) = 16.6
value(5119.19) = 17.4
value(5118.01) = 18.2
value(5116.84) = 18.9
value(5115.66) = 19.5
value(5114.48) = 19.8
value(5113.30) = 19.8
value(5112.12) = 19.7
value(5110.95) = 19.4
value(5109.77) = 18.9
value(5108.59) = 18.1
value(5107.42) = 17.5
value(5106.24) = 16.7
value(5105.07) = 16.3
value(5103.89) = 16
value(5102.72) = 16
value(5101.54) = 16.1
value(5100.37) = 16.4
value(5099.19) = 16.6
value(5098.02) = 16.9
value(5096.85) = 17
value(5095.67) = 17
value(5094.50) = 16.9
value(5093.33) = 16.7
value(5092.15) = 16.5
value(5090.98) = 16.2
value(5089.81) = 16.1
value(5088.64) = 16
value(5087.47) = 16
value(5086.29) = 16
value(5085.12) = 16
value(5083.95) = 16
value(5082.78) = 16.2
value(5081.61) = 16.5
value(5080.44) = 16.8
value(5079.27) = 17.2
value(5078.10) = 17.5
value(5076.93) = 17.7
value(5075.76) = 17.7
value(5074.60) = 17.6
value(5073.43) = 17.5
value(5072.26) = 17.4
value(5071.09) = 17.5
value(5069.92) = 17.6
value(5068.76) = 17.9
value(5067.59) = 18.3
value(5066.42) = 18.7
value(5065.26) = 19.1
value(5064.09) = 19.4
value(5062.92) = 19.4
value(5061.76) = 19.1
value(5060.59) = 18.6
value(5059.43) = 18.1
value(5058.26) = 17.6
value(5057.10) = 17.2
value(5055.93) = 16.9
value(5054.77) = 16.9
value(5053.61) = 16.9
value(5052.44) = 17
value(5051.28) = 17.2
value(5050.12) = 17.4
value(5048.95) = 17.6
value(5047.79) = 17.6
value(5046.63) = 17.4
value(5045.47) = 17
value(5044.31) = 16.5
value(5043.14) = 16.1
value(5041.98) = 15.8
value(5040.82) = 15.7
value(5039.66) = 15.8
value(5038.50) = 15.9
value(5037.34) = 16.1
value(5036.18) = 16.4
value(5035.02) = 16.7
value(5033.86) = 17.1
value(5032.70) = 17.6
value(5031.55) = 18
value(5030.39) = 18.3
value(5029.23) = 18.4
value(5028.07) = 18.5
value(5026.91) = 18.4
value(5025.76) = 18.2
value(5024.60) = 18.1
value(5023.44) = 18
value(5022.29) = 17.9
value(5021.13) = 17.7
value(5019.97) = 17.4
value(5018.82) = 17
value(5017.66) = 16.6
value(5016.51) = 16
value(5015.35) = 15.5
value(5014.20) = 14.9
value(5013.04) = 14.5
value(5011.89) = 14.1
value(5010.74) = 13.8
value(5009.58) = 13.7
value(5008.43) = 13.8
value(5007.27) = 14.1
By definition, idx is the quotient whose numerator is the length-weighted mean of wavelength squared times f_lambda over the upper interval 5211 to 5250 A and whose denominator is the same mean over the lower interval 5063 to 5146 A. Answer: 1.35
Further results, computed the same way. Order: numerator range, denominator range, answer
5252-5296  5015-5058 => 1.47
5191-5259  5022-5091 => 1.27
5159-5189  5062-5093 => 0.87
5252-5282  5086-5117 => 1.33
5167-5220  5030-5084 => 0.92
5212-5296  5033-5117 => 1.41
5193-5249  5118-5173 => 1.18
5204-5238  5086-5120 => 1.24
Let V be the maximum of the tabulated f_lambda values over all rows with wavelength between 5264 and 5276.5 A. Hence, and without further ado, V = 22.3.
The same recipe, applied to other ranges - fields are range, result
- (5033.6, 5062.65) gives 19.1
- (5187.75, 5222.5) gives 23.1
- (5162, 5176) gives 21.8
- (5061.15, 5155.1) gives 19.8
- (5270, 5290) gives 27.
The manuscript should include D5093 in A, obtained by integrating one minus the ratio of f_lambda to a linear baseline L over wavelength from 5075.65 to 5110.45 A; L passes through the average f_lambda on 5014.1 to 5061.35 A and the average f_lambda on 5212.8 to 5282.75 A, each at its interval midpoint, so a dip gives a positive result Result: 3.3 A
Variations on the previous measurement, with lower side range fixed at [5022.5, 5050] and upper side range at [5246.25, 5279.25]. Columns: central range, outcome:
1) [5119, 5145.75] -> 2.2 A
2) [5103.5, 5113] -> 0.3 A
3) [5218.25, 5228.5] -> -1.1 A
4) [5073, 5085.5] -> 0.7 A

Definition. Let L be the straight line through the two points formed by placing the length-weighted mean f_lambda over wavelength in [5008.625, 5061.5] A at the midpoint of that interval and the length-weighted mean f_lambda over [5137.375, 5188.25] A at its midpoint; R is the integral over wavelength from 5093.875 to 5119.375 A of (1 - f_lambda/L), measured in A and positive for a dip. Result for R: -1.7 A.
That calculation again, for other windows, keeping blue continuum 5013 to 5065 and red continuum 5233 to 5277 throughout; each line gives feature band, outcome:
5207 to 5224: 1.9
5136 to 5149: 0.7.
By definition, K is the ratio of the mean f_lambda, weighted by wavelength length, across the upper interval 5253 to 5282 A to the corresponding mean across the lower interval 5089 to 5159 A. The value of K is 1.22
